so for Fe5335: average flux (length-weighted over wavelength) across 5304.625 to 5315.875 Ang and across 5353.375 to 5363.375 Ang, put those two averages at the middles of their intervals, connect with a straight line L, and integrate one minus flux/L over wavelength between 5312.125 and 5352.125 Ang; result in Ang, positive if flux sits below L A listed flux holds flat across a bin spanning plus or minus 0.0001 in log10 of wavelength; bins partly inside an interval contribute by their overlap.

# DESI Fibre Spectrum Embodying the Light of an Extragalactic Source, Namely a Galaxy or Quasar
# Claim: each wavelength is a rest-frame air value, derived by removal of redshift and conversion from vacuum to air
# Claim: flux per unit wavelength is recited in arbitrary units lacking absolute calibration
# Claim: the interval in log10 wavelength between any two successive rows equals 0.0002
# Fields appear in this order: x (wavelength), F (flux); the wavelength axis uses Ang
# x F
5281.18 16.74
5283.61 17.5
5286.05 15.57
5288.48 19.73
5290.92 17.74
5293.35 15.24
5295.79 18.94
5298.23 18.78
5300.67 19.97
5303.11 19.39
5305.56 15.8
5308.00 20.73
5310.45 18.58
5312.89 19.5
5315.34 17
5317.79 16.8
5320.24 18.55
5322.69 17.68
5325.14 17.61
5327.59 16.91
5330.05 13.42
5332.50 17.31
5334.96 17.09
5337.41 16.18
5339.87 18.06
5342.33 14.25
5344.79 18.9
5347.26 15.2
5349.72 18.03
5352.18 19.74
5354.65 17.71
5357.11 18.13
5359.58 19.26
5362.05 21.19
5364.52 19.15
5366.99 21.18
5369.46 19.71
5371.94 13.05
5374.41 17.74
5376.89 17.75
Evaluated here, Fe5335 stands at 3.54 Ang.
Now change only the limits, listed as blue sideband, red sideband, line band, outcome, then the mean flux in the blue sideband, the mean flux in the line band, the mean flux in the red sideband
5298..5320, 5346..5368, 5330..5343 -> 1.6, 18.5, 16.4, 18.8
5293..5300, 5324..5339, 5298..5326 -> -1.6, 18.1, 18.4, 16.5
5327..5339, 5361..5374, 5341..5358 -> 0.0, 16.2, 17.4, 18.8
